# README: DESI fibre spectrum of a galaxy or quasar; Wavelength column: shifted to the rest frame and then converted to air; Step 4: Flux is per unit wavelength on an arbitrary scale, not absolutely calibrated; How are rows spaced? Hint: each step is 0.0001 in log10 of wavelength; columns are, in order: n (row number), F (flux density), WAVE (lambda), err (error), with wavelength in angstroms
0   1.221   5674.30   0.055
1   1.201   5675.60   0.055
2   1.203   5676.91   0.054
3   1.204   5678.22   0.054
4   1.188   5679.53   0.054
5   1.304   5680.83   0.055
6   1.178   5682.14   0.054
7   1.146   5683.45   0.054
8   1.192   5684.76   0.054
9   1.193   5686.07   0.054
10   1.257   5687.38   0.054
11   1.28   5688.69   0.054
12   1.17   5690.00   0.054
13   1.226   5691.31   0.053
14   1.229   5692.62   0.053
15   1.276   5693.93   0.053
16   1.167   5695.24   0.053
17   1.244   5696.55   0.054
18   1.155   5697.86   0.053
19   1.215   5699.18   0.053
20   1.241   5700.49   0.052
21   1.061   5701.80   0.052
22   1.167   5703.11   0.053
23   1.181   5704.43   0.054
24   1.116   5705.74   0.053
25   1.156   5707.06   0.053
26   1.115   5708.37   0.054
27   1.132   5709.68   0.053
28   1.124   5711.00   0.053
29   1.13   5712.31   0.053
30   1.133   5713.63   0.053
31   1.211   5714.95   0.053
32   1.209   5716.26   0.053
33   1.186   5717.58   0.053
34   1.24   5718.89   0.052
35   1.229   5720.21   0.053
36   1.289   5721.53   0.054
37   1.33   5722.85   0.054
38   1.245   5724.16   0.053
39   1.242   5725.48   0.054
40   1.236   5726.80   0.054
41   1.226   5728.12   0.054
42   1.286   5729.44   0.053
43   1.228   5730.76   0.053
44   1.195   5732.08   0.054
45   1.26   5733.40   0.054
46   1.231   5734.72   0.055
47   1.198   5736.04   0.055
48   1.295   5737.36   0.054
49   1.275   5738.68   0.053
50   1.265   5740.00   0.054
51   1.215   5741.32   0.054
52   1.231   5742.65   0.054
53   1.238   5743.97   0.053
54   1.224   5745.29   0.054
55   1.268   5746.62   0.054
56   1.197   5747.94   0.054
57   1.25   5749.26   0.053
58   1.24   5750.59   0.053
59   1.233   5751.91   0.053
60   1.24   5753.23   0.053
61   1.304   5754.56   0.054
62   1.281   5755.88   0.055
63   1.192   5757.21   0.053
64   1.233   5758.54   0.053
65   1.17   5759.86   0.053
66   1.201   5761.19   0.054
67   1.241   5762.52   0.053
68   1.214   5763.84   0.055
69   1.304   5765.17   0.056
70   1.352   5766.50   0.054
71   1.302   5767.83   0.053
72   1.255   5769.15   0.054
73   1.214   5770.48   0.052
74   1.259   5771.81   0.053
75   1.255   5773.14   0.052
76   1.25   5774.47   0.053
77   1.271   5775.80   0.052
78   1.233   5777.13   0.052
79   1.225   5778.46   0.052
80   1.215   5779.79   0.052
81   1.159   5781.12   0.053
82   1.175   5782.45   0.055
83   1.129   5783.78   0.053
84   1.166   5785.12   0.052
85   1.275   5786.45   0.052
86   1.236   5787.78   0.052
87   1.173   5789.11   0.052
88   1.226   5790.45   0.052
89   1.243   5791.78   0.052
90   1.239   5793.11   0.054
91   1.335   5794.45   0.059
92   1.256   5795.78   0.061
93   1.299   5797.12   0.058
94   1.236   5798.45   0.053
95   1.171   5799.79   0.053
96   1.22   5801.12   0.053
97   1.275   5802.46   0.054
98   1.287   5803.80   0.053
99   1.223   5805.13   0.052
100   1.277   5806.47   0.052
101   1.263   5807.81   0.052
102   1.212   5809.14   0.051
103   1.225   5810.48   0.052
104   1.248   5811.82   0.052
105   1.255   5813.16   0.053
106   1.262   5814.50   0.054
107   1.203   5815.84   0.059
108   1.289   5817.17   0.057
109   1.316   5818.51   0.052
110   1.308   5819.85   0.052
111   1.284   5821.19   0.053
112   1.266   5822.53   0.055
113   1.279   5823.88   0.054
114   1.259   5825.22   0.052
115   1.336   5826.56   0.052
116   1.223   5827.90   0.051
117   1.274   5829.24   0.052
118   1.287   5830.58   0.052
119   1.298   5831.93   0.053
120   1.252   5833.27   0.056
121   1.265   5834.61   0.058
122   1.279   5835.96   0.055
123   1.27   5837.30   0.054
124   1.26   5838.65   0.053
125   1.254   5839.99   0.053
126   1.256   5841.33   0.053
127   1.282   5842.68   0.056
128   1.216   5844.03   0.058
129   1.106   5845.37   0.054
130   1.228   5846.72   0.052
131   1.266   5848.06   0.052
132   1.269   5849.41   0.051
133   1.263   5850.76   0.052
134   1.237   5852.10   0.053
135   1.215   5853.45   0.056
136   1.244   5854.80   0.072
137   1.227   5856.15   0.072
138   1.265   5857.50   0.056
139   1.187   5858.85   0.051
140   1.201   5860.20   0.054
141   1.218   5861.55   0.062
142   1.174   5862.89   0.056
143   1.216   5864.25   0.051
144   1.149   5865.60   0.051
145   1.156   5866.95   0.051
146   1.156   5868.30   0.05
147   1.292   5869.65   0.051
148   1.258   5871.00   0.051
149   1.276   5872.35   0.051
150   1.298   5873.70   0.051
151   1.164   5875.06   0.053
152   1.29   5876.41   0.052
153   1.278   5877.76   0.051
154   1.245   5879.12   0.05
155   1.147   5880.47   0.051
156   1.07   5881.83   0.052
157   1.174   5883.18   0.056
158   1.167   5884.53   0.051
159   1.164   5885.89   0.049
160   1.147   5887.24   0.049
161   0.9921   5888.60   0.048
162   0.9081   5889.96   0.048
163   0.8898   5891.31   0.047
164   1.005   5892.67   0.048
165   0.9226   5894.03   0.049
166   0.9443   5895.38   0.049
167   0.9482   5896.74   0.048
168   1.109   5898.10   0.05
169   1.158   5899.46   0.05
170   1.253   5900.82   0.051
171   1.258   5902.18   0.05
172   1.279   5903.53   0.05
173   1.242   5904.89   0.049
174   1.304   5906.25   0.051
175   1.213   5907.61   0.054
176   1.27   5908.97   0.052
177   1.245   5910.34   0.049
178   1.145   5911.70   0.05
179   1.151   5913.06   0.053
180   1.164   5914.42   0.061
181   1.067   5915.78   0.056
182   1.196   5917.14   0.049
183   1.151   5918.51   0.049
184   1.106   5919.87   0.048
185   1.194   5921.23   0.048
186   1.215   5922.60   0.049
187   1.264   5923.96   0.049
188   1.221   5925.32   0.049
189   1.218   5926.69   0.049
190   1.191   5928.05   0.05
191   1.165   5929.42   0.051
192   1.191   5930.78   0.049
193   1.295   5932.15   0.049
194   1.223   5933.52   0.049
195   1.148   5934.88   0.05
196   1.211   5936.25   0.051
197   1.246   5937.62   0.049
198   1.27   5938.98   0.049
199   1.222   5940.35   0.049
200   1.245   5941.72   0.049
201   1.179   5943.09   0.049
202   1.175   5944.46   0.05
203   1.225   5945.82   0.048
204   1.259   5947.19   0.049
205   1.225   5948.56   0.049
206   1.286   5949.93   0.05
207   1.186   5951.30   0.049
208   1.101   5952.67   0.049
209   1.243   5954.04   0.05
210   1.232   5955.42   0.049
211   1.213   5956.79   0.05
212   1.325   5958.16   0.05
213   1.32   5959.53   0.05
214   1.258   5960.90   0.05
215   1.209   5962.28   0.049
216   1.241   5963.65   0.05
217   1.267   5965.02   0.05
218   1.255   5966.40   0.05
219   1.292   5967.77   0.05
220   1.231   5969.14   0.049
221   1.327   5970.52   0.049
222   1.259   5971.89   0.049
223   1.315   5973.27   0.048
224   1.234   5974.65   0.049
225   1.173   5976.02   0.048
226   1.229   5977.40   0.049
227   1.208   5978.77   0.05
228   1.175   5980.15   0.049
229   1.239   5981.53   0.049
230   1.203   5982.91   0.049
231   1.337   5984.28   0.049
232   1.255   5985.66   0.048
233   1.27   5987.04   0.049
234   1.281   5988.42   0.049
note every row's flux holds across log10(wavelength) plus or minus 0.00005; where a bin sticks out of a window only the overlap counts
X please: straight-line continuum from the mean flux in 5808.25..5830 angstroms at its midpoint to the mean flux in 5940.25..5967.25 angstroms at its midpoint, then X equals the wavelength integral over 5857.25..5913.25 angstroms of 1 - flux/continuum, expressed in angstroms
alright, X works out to 3.8 angstroms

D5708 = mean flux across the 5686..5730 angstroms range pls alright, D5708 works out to 1.2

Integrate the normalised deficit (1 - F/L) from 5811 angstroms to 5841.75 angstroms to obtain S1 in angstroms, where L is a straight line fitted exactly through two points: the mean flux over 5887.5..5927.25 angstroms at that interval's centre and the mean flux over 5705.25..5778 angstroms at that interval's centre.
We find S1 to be -2.26 angstroms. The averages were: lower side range 1.23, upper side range 1.14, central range 1.27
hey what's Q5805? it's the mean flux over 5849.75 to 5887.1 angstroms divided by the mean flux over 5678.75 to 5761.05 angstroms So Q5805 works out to 1.0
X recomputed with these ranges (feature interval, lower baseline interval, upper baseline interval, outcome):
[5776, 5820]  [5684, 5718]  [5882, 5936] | -2.62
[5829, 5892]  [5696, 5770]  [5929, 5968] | 1.08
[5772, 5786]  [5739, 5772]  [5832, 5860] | 0.38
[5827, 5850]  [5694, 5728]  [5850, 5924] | -1.48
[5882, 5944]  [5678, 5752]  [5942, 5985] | 3.68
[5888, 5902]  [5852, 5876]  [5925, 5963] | 2.28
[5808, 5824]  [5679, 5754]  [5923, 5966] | -0.55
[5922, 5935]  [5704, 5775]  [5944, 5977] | 0.27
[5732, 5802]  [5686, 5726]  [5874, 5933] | -3.06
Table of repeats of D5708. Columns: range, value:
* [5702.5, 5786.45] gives 1.22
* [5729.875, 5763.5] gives 1.24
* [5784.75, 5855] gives 1.25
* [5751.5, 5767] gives 1.25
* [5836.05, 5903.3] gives 1.18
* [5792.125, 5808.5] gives 1.26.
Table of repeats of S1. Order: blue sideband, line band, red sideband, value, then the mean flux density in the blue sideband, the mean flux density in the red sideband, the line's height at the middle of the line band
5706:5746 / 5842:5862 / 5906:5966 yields -0.2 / 1.22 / 1.21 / 1.22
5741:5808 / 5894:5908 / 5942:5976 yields 0.9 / 1.24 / 1.24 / 1.24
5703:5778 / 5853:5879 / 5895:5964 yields -0.3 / 1.23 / 1.2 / 1.21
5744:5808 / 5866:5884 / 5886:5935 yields -0.6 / 1.24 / 1.15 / 1.17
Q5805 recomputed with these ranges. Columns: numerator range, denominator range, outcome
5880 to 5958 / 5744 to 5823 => 0.94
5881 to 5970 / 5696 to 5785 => 0.97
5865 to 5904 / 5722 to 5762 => 0.92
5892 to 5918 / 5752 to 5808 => 0.93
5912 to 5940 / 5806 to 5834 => 0.94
